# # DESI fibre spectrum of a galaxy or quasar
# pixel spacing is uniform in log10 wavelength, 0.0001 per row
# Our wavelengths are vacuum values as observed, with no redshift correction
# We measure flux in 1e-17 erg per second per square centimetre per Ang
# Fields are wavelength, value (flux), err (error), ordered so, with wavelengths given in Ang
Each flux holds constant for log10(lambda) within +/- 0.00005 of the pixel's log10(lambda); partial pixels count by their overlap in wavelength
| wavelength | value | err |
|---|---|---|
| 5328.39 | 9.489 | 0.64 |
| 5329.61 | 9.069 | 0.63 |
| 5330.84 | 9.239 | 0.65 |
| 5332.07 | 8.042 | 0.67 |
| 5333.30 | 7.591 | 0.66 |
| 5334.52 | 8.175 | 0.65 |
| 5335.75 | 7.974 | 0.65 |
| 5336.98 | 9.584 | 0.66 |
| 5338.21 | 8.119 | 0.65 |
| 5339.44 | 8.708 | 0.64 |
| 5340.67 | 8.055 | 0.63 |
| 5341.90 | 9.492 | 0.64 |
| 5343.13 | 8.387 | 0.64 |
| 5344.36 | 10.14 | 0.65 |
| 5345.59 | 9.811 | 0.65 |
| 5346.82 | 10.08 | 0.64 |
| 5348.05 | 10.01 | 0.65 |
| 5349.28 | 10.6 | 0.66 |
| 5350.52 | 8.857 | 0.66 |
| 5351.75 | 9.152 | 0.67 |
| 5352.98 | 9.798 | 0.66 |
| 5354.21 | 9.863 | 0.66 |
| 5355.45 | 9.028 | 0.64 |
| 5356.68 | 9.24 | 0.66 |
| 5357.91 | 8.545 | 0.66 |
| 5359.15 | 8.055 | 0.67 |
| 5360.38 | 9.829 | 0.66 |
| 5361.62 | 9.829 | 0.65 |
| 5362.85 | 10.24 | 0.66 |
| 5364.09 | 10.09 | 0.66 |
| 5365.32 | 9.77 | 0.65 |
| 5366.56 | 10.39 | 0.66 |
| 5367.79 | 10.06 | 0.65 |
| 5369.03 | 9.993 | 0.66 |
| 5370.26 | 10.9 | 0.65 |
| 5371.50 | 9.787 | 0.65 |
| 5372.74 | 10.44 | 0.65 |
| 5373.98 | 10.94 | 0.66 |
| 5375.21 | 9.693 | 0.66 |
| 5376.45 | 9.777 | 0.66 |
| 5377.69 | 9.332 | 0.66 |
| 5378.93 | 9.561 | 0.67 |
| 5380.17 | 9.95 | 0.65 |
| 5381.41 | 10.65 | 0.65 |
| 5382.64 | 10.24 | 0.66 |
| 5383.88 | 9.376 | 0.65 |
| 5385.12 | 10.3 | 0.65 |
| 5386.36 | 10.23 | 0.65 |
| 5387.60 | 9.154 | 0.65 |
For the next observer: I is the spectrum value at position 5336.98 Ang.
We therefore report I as 9.584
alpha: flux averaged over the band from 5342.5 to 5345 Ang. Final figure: 9.28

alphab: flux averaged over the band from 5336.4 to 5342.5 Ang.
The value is 8.78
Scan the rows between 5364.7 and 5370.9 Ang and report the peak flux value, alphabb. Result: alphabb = 10.9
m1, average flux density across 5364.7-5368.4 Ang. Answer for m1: 10.1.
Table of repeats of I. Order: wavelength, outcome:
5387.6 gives 9.154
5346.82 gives 10.08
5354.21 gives 9.863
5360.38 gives 9.829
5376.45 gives 9.777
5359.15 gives 8.055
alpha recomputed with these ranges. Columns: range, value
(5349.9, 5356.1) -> 9.34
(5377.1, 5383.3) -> 9.95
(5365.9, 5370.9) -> 10.3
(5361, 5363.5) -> 10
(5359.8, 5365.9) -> 9.95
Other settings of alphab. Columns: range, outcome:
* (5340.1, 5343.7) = 8.66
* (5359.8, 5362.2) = 9.81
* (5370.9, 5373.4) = 10.1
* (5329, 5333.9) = 8.48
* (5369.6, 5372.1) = 10.4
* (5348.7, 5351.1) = 9.7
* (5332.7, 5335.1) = 7.91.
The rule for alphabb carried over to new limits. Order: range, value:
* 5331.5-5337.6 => 9.584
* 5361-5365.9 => 10.24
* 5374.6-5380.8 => 9.95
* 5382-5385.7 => 10.3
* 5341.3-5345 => 10.14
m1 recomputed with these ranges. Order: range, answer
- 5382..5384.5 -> 9.85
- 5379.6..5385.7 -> 10.1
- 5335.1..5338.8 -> 8.55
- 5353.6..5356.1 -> 9.43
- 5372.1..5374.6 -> 10.7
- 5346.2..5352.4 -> 9.74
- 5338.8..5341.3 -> 8.38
